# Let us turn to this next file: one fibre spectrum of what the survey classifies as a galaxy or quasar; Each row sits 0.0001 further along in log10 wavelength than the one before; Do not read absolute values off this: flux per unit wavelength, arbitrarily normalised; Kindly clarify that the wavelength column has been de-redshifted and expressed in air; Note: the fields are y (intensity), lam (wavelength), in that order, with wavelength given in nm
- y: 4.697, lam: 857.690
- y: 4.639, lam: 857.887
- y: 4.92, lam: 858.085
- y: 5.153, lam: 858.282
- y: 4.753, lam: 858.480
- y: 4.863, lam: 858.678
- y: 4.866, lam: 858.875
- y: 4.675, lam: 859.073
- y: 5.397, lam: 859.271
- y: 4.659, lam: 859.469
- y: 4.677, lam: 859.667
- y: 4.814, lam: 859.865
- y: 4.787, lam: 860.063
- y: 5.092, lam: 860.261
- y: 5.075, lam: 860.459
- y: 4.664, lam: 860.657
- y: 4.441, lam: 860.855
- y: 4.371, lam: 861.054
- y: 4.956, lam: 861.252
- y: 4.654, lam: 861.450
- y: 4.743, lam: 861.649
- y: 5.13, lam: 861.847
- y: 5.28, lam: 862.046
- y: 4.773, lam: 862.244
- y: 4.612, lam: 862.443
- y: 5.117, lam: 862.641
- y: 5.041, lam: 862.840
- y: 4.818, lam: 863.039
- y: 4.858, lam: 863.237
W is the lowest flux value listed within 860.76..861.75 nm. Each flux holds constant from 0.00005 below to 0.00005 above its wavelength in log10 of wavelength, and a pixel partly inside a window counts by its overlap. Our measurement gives 4.371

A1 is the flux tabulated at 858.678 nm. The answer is 4.863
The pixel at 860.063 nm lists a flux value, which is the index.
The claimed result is 4.787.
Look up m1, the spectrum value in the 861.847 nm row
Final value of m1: 5.13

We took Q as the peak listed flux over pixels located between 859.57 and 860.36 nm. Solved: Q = 5.092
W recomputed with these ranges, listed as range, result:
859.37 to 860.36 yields 4.659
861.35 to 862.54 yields 4.612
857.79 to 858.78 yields 4.639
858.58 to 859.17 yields 4.675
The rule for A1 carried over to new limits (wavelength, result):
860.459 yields 5.075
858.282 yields 5.153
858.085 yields 4.92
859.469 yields 4.659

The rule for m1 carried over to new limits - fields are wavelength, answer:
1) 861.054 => 4.371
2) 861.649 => 4.743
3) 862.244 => 4.773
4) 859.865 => 4.814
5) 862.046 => 5.28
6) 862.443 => 4.612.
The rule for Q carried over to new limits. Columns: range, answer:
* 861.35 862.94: 5.28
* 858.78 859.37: 5.397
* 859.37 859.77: 4.677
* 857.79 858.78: 5.153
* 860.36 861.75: 5.075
